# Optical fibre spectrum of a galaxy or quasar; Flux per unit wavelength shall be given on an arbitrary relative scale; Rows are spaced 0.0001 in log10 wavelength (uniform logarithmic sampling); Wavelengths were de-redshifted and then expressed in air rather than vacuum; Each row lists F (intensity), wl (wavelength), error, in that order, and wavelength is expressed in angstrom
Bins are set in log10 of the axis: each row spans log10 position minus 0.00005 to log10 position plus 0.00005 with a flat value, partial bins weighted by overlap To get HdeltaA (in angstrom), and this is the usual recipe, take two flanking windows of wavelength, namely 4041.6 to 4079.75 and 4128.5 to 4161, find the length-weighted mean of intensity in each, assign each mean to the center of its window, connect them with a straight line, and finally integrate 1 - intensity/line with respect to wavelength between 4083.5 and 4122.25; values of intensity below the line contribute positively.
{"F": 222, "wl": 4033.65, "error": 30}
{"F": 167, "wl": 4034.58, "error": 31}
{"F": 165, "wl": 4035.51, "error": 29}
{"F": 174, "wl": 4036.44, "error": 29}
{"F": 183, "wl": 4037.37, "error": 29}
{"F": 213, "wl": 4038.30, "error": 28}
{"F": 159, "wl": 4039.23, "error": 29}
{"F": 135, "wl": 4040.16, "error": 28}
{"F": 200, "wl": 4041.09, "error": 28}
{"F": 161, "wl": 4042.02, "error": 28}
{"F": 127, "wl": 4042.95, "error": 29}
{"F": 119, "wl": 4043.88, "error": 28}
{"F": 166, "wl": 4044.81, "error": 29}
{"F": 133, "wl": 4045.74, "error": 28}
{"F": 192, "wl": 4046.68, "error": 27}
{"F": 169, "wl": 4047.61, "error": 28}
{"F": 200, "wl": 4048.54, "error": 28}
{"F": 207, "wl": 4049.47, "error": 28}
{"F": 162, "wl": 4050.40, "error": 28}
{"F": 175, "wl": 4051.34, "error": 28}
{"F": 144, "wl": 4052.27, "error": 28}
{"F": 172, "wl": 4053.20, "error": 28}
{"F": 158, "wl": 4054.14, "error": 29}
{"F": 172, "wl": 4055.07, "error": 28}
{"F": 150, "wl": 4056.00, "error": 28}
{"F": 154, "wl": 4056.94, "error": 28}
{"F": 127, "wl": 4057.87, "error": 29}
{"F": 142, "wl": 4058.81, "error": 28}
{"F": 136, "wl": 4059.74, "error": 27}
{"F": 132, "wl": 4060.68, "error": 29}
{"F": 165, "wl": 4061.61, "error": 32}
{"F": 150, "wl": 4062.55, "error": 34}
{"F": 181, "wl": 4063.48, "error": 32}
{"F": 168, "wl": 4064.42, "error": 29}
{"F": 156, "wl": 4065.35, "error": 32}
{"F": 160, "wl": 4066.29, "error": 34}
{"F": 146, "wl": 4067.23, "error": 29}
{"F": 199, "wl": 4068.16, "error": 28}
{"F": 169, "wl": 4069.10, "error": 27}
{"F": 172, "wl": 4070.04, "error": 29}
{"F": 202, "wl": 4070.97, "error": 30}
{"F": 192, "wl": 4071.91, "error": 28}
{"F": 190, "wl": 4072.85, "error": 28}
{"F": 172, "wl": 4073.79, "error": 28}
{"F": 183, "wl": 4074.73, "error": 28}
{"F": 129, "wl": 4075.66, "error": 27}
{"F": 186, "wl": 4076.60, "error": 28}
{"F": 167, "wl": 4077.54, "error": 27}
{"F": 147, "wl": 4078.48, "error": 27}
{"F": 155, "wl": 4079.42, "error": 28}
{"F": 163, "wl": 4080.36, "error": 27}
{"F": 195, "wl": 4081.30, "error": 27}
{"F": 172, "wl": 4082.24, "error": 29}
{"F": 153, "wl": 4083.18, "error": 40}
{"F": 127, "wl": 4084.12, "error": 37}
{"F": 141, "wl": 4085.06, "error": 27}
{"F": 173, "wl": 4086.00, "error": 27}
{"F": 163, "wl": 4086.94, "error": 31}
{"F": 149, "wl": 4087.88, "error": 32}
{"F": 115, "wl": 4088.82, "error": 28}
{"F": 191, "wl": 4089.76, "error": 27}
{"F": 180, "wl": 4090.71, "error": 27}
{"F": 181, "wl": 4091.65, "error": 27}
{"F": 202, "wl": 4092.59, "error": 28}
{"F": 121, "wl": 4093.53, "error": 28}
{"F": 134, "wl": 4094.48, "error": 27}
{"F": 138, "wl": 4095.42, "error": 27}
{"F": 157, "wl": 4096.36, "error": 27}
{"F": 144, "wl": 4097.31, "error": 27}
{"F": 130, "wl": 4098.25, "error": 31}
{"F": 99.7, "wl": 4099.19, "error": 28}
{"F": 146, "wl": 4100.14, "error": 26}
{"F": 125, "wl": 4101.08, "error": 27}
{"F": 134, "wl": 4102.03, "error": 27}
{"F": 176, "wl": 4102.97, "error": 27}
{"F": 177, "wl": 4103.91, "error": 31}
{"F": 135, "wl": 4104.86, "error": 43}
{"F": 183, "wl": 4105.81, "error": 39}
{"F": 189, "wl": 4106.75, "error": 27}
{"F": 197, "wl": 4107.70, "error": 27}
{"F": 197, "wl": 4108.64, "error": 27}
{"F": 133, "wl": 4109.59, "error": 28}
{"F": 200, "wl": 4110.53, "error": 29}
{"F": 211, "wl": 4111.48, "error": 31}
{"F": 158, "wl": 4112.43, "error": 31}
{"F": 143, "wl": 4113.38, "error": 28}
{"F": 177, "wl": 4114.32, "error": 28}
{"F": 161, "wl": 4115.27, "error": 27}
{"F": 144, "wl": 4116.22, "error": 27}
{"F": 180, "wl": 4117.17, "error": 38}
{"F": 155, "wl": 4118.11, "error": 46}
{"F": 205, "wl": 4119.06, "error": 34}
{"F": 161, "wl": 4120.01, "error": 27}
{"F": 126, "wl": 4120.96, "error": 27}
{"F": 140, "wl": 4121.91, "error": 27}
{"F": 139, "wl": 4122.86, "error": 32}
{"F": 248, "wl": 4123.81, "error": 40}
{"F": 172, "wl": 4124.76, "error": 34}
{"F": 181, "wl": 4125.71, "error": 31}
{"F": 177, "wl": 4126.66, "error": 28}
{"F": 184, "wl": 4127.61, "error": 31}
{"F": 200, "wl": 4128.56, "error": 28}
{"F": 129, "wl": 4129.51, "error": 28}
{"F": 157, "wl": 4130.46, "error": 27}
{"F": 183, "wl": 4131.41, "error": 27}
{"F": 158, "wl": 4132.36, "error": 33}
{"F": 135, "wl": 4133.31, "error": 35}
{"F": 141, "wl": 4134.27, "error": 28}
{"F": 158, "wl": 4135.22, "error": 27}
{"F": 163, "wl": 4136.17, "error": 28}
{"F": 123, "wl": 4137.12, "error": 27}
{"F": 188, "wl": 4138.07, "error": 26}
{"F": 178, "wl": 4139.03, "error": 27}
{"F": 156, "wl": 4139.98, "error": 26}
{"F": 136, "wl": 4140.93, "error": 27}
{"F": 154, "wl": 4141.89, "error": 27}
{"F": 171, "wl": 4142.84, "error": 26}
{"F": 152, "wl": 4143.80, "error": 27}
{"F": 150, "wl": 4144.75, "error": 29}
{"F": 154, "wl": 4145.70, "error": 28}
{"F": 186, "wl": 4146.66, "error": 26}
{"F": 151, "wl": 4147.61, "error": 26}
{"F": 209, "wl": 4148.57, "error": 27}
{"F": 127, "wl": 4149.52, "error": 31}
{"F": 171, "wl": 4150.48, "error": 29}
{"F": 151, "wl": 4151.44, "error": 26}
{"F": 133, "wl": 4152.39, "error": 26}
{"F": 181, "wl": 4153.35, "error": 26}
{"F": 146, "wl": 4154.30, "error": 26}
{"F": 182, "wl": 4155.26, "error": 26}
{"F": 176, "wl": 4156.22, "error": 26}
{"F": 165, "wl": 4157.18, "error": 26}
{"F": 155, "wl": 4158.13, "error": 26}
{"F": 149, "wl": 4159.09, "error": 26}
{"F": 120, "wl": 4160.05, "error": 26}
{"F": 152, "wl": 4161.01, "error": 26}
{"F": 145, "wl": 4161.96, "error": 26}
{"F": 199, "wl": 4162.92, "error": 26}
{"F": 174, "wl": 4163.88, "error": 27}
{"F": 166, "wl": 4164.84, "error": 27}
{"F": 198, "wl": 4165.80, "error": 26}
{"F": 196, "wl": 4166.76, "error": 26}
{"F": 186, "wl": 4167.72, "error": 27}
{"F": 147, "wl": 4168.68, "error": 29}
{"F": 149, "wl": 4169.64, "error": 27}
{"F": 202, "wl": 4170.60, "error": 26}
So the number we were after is 0.46 angstrom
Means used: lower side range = 163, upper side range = 158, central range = 159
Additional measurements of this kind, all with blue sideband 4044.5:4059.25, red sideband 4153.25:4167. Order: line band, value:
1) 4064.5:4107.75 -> 1.0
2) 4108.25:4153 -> 0.4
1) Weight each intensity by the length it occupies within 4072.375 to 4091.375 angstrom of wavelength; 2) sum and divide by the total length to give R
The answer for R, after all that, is 163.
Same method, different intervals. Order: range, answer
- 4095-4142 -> 162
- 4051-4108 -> 160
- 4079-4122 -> 160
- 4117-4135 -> 167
